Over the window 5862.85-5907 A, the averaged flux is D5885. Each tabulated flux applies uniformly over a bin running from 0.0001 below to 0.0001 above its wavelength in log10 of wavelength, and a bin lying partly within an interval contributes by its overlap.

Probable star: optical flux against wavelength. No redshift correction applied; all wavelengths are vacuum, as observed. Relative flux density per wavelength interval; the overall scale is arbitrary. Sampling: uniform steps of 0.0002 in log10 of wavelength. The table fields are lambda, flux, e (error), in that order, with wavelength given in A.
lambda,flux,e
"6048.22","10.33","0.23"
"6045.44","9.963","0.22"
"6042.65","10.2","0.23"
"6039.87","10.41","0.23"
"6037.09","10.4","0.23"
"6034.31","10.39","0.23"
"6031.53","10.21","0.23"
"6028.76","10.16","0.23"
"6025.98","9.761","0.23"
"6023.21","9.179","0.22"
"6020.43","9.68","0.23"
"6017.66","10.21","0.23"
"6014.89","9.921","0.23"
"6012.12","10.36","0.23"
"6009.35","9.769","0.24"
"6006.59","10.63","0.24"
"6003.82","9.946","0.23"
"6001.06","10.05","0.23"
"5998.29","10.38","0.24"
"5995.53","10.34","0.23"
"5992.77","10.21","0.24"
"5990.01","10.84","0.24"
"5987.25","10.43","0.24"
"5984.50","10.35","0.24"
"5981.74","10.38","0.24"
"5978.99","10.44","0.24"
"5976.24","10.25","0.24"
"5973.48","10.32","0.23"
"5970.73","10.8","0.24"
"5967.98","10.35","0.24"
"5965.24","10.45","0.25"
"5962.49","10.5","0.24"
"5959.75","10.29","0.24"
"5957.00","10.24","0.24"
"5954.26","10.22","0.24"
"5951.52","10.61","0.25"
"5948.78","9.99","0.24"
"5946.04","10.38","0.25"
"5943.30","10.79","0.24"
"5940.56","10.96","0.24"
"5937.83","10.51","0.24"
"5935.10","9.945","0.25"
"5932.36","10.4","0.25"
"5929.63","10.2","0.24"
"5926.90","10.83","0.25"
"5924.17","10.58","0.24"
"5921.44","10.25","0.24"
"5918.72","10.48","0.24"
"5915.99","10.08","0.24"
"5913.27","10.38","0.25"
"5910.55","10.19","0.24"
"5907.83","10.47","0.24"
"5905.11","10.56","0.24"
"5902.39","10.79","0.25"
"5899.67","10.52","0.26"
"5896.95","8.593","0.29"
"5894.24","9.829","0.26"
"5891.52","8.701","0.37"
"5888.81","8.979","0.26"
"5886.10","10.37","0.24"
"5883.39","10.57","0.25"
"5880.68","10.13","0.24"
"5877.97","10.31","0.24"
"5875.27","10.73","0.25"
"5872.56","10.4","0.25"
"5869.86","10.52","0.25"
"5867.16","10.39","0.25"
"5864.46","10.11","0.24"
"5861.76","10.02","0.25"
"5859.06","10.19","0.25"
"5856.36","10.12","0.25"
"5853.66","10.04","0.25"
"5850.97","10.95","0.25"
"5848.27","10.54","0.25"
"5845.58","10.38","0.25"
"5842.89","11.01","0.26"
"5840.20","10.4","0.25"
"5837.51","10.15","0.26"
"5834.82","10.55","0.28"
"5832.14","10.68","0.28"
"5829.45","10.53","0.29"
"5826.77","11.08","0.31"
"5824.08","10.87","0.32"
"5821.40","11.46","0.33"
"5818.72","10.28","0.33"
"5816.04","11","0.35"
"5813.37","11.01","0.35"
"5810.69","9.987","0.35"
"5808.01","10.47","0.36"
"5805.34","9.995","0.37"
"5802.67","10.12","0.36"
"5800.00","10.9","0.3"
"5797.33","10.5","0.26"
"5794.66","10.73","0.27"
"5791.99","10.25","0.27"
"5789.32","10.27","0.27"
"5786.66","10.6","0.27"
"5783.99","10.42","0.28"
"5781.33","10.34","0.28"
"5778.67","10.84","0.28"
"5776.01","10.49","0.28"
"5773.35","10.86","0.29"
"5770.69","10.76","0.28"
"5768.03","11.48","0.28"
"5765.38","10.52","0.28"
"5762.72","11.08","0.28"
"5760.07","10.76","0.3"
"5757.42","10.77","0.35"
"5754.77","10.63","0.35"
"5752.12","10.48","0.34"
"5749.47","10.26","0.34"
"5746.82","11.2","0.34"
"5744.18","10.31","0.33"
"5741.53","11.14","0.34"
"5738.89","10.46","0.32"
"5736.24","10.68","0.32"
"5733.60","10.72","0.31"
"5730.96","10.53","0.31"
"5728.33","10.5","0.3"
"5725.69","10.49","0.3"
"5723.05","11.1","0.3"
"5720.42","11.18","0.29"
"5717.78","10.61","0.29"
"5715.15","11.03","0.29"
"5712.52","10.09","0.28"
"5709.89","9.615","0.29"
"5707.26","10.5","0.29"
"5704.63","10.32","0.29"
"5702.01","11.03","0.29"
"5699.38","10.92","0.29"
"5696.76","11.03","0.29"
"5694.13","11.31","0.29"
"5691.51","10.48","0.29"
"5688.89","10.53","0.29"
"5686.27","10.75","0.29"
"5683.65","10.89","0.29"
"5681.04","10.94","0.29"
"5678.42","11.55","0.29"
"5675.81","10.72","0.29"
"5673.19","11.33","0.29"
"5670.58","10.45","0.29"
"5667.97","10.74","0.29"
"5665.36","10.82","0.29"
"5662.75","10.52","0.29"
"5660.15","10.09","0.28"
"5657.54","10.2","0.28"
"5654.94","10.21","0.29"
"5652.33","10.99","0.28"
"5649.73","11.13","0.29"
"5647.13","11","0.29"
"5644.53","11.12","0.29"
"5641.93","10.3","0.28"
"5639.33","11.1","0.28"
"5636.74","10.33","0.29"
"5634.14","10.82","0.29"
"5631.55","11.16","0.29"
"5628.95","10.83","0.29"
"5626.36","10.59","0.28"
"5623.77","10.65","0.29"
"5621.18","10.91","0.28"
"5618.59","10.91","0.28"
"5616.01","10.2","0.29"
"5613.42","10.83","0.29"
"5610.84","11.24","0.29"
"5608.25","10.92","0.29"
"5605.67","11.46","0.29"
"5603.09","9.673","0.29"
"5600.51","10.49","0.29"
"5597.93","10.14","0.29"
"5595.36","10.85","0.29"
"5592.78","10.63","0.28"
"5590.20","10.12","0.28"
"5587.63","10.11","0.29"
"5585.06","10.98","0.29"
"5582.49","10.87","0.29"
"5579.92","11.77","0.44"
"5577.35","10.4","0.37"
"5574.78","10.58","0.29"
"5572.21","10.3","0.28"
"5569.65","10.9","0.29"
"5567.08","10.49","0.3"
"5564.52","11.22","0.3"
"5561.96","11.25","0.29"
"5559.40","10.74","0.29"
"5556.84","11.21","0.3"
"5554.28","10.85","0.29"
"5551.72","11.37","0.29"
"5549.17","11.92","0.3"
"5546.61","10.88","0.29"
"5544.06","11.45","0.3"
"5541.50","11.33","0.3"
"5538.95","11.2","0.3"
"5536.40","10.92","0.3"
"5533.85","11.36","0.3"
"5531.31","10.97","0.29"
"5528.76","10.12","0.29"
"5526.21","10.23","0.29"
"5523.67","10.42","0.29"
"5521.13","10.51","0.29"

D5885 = 10.1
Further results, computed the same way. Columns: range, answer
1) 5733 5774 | 10.8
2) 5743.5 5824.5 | 10.6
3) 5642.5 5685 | 10.8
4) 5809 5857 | 10.6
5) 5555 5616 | 10.7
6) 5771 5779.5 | 10.7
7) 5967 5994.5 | 10.4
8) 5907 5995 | 10.4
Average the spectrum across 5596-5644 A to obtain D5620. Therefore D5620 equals 10.7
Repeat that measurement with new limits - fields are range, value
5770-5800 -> 10.6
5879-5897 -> 9.68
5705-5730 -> 10.6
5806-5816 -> 10.5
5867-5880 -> 10.5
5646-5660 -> 10.6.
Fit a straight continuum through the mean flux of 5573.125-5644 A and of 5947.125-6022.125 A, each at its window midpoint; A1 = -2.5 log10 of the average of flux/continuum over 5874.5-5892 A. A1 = 0.041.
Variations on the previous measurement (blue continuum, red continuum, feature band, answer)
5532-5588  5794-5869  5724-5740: 0.01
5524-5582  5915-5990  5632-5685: 0.00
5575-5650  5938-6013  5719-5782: -0.01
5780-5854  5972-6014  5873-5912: 0.04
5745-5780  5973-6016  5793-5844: 0.00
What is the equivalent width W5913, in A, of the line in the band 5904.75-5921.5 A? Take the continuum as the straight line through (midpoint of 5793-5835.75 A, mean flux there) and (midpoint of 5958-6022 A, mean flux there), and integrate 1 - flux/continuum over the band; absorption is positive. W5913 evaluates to 0.2 A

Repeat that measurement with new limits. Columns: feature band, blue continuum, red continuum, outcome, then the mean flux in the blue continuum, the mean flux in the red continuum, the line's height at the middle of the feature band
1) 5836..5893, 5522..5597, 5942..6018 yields 1.3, 10.9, 10.3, 10.5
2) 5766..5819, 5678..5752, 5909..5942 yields 0.1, 10.7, 10.4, 10.6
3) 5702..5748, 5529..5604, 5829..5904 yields -0.4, 10.9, 10.2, 10.5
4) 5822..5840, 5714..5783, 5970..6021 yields -0.1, 10.7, 10.3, 10.6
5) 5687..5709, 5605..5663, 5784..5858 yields -0.1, 10.8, 10.5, 10.7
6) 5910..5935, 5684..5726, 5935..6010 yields 0.2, 10.7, 10.4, 10.4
